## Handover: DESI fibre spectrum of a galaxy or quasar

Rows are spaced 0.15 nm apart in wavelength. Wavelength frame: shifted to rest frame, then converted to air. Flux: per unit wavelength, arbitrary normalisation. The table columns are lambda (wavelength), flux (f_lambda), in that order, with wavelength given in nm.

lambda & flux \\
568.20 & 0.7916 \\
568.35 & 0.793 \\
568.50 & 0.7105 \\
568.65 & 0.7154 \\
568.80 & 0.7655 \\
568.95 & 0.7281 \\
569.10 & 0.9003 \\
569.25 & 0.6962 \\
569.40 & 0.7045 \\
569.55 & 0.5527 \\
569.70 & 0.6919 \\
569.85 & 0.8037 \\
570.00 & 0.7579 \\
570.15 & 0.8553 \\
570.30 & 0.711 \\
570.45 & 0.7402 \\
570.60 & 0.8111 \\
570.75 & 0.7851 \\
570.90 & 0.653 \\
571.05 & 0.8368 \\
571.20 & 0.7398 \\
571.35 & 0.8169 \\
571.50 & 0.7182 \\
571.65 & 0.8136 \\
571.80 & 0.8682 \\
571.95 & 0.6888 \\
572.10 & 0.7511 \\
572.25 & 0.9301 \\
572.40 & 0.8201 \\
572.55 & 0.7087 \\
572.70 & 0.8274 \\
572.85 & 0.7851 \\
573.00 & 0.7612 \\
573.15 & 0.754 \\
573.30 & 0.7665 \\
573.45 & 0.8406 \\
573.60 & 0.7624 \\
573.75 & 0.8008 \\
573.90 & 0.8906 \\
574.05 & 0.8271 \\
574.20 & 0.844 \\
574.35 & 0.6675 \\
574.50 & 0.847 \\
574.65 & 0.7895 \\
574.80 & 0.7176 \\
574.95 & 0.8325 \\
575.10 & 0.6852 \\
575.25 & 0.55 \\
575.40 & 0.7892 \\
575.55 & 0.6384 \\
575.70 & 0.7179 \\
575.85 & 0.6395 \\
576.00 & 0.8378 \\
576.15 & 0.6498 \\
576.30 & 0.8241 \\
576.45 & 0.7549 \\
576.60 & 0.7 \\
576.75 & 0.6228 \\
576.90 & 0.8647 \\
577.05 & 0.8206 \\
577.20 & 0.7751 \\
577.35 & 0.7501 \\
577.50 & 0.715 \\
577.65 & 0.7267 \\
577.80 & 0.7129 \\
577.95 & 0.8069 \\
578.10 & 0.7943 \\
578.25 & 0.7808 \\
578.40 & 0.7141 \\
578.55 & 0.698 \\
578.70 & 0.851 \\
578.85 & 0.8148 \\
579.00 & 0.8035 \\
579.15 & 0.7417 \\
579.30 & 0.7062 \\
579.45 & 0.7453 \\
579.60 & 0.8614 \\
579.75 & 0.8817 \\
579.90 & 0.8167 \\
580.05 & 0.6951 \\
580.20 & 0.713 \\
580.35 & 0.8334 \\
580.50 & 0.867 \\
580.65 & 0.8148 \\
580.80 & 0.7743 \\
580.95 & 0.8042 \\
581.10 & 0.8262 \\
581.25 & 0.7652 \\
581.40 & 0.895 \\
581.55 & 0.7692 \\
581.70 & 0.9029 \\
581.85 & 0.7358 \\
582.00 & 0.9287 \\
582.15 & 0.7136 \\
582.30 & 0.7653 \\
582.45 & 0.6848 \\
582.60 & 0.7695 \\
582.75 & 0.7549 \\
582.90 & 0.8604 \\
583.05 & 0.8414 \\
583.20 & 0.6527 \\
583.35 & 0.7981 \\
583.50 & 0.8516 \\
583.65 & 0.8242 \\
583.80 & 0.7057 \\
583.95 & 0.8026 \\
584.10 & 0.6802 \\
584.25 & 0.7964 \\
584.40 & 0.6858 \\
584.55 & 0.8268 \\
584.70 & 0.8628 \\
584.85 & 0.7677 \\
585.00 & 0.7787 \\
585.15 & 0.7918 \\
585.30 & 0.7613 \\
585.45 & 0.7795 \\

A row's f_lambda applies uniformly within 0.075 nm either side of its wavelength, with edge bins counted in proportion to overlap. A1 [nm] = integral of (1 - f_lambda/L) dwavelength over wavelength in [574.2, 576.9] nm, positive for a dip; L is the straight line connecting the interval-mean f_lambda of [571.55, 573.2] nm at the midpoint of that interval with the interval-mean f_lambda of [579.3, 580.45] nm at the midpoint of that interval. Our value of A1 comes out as 0.21 nm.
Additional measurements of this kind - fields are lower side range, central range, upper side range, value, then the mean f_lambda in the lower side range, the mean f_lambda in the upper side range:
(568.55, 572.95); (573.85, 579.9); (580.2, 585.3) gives 0.14 nm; 0.764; 0.79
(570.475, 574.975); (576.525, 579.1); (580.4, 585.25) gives 0.09 nm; 0.787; 0.791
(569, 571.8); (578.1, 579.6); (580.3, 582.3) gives 0.06 nm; 0.758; 0.816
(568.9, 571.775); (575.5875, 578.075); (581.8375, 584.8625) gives 0.07 nm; 0.756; 0.778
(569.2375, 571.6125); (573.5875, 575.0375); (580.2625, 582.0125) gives -0.05 nm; 0.744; 0.822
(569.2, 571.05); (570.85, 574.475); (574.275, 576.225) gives -0.30 nm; 0.735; 0.72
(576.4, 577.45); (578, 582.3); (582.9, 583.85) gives -0.13 nm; 0.755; 0.787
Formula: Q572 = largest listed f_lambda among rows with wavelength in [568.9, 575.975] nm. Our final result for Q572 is 0.9301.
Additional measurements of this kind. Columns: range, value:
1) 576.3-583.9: 0.9287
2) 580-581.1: 0.867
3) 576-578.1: 0.8647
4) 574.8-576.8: 0.8378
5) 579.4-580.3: 0.8817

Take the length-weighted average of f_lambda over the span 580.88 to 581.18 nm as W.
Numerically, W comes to 0.815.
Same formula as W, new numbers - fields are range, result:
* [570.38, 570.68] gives 0.776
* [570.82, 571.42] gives 0.761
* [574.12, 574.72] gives 0.787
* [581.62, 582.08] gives 0.853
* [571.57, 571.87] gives 0.838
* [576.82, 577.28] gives 0.817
